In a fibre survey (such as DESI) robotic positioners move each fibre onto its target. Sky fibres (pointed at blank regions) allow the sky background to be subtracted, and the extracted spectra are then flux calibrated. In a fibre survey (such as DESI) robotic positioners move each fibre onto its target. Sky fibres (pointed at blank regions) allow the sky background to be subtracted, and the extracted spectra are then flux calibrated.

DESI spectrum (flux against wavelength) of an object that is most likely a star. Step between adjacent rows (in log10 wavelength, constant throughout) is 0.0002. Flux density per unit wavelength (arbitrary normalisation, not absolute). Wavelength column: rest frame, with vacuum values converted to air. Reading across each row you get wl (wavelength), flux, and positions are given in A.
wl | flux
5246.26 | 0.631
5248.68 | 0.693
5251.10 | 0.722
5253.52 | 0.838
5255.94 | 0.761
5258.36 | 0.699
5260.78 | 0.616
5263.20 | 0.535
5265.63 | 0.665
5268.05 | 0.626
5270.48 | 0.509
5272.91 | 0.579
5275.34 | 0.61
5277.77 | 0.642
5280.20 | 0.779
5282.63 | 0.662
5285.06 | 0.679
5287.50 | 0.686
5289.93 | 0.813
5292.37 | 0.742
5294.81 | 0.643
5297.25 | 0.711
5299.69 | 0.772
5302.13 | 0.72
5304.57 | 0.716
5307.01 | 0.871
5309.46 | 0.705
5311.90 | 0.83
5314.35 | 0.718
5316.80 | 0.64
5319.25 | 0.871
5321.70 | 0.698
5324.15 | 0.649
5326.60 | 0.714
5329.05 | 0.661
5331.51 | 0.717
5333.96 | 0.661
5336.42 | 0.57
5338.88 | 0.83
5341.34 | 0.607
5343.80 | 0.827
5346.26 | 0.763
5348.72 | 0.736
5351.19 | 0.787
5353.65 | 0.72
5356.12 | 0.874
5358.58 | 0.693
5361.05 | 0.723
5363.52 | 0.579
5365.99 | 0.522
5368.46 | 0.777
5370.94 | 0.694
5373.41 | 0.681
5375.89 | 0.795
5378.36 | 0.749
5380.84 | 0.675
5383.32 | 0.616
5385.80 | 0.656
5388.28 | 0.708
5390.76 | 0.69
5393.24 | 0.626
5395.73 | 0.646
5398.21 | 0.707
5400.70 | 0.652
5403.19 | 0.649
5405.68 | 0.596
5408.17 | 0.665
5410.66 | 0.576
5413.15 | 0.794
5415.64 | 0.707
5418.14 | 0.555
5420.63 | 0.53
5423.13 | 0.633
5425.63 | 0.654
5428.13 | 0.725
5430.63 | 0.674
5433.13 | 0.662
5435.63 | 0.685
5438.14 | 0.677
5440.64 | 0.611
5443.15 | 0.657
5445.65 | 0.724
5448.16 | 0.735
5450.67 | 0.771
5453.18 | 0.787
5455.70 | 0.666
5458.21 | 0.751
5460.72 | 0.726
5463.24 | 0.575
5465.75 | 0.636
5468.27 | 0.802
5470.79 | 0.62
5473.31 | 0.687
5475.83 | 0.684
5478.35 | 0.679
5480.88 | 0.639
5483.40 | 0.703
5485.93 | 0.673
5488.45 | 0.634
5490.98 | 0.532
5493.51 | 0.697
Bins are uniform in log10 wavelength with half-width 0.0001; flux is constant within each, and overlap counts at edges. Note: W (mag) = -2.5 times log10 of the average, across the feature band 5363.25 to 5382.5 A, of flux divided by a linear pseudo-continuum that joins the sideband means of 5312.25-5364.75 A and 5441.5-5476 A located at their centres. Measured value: 0.039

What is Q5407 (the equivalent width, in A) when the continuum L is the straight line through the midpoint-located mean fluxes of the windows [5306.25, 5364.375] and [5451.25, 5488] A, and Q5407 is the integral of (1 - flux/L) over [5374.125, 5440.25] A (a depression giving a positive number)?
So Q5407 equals 3.9 A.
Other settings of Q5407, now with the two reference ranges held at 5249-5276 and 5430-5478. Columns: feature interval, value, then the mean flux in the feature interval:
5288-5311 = -2.9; 0.743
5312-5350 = -2.7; 0.714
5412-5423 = 0.6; 0.644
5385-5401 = 0.2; 0.671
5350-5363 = -1.5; 0.75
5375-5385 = -0.4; 0.704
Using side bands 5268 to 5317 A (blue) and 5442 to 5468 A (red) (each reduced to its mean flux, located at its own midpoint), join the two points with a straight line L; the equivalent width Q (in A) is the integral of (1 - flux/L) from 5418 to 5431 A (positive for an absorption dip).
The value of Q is 1.4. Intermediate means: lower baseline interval 0.701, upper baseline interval 0.707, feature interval 0.632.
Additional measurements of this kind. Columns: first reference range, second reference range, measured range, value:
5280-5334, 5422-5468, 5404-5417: 0.59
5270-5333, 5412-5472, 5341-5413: 0.20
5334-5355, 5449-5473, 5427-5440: 0.52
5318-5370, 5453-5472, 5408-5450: 1.96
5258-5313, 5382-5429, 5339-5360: -2.73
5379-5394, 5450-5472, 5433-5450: 0.24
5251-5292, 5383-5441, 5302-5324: -2.69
